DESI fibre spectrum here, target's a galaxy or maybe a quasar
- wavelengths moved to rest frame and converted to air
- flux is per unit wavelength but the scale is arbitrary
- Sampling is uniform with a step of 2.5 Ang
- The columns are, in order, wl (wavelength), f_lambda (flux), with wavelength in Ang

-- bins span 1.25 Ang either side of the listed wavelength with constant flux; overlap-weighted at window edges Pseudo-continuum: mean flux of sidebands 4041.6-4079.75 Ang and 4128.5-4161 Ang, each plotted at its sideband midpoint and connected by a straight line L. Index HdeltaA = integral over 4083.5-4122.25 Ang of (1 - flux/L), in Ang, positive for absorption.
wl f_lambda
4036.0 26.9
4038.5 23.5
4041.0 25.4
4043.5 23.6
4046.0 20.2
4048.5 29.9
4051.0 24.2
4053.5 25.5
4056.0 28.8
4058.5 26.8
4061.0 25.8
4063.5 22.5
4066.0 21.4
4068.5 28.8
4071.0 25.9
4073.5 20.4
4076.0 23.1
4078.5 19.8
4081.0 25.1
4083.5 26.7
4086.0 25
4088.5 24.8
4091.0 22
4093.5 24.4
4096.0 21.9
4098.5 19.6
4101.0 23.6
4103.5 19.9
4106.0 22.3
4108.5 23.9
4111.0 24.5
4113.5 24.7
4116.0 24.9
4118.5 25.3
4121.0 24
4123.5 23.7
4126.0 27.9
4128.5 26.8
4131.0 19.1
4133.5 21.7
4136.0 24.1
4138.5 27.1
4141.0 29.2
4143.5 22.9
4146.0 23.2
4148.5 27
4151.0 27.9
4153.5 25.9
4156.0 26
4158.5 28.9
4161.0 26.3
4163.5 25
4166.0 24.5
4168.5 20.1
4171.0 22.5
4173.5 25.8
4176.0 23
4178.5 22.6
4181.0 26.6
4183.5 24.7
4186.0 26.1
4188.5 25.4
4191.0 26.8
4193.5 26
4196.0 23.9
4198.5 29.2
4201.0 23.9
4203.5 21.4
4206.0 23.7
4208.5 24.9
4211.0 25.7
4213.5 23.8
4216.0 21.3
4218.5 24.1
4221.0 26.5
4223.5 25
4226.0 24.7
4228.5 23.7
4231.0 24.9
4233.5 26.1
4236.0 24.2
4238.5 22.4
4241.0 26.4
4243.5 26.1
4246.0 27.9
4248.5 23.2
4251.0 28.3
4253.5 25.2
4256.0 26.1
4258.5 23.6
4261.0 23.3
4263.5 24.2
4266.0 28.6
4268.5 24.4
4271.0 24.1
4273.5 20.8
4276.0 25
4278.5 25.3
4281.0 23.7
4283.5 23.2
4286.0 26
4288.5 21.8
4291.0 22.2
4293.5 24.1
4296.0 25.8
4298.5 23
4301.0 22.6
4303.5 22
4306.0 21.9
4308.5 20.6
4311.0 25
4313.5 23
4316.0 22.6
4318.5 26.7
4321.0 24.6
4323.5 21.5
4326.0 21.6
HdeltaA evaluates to 2.20 Ang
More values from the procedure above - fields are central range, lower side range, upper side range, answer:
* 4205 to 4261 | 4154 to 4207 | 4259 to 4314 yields -1.3 Ang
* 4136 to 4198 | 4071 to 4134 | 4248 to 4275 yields -3.5 Ang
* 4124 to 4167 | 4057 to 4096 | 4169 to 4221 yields -1.9 Ang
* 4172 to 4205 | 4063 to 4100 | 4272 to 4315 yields -2.3 Ang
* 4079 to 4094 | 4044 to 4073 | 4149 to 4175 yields 0.5 Ang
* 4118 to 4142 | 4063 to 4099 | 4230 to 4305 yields -1.1 Ang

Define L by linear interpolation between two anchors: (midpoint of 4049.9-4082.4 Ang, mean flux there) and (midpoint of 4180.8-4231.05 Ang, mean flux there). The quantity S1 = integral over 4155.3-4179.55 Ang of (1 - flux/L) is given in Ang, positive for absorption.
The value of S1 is 0.28 Ang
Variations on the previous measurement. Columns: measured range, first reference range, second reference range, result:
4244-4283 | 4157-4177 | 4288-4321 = -2.07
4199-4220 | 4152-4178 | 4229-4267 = 1.03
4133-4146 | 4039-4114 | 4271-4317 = -0.67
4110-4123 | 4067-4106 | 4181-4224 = -0.48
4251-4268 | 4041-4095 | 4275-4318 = -1.25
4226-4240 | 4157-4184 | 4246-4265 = 0.34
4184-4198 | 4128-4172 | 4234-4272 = -0.43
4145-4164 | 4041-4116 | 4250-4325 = -1.88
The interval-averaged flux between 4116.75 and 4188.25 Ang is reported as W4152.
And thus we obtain 24.9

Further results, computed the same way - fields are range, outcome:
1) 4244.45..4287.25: 24.9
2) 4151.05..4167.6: 26.1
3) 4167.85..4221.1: 24.5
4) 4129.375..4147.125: 24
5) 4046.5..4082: 24.8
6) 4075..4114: 23.2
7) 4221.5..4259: 25.2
